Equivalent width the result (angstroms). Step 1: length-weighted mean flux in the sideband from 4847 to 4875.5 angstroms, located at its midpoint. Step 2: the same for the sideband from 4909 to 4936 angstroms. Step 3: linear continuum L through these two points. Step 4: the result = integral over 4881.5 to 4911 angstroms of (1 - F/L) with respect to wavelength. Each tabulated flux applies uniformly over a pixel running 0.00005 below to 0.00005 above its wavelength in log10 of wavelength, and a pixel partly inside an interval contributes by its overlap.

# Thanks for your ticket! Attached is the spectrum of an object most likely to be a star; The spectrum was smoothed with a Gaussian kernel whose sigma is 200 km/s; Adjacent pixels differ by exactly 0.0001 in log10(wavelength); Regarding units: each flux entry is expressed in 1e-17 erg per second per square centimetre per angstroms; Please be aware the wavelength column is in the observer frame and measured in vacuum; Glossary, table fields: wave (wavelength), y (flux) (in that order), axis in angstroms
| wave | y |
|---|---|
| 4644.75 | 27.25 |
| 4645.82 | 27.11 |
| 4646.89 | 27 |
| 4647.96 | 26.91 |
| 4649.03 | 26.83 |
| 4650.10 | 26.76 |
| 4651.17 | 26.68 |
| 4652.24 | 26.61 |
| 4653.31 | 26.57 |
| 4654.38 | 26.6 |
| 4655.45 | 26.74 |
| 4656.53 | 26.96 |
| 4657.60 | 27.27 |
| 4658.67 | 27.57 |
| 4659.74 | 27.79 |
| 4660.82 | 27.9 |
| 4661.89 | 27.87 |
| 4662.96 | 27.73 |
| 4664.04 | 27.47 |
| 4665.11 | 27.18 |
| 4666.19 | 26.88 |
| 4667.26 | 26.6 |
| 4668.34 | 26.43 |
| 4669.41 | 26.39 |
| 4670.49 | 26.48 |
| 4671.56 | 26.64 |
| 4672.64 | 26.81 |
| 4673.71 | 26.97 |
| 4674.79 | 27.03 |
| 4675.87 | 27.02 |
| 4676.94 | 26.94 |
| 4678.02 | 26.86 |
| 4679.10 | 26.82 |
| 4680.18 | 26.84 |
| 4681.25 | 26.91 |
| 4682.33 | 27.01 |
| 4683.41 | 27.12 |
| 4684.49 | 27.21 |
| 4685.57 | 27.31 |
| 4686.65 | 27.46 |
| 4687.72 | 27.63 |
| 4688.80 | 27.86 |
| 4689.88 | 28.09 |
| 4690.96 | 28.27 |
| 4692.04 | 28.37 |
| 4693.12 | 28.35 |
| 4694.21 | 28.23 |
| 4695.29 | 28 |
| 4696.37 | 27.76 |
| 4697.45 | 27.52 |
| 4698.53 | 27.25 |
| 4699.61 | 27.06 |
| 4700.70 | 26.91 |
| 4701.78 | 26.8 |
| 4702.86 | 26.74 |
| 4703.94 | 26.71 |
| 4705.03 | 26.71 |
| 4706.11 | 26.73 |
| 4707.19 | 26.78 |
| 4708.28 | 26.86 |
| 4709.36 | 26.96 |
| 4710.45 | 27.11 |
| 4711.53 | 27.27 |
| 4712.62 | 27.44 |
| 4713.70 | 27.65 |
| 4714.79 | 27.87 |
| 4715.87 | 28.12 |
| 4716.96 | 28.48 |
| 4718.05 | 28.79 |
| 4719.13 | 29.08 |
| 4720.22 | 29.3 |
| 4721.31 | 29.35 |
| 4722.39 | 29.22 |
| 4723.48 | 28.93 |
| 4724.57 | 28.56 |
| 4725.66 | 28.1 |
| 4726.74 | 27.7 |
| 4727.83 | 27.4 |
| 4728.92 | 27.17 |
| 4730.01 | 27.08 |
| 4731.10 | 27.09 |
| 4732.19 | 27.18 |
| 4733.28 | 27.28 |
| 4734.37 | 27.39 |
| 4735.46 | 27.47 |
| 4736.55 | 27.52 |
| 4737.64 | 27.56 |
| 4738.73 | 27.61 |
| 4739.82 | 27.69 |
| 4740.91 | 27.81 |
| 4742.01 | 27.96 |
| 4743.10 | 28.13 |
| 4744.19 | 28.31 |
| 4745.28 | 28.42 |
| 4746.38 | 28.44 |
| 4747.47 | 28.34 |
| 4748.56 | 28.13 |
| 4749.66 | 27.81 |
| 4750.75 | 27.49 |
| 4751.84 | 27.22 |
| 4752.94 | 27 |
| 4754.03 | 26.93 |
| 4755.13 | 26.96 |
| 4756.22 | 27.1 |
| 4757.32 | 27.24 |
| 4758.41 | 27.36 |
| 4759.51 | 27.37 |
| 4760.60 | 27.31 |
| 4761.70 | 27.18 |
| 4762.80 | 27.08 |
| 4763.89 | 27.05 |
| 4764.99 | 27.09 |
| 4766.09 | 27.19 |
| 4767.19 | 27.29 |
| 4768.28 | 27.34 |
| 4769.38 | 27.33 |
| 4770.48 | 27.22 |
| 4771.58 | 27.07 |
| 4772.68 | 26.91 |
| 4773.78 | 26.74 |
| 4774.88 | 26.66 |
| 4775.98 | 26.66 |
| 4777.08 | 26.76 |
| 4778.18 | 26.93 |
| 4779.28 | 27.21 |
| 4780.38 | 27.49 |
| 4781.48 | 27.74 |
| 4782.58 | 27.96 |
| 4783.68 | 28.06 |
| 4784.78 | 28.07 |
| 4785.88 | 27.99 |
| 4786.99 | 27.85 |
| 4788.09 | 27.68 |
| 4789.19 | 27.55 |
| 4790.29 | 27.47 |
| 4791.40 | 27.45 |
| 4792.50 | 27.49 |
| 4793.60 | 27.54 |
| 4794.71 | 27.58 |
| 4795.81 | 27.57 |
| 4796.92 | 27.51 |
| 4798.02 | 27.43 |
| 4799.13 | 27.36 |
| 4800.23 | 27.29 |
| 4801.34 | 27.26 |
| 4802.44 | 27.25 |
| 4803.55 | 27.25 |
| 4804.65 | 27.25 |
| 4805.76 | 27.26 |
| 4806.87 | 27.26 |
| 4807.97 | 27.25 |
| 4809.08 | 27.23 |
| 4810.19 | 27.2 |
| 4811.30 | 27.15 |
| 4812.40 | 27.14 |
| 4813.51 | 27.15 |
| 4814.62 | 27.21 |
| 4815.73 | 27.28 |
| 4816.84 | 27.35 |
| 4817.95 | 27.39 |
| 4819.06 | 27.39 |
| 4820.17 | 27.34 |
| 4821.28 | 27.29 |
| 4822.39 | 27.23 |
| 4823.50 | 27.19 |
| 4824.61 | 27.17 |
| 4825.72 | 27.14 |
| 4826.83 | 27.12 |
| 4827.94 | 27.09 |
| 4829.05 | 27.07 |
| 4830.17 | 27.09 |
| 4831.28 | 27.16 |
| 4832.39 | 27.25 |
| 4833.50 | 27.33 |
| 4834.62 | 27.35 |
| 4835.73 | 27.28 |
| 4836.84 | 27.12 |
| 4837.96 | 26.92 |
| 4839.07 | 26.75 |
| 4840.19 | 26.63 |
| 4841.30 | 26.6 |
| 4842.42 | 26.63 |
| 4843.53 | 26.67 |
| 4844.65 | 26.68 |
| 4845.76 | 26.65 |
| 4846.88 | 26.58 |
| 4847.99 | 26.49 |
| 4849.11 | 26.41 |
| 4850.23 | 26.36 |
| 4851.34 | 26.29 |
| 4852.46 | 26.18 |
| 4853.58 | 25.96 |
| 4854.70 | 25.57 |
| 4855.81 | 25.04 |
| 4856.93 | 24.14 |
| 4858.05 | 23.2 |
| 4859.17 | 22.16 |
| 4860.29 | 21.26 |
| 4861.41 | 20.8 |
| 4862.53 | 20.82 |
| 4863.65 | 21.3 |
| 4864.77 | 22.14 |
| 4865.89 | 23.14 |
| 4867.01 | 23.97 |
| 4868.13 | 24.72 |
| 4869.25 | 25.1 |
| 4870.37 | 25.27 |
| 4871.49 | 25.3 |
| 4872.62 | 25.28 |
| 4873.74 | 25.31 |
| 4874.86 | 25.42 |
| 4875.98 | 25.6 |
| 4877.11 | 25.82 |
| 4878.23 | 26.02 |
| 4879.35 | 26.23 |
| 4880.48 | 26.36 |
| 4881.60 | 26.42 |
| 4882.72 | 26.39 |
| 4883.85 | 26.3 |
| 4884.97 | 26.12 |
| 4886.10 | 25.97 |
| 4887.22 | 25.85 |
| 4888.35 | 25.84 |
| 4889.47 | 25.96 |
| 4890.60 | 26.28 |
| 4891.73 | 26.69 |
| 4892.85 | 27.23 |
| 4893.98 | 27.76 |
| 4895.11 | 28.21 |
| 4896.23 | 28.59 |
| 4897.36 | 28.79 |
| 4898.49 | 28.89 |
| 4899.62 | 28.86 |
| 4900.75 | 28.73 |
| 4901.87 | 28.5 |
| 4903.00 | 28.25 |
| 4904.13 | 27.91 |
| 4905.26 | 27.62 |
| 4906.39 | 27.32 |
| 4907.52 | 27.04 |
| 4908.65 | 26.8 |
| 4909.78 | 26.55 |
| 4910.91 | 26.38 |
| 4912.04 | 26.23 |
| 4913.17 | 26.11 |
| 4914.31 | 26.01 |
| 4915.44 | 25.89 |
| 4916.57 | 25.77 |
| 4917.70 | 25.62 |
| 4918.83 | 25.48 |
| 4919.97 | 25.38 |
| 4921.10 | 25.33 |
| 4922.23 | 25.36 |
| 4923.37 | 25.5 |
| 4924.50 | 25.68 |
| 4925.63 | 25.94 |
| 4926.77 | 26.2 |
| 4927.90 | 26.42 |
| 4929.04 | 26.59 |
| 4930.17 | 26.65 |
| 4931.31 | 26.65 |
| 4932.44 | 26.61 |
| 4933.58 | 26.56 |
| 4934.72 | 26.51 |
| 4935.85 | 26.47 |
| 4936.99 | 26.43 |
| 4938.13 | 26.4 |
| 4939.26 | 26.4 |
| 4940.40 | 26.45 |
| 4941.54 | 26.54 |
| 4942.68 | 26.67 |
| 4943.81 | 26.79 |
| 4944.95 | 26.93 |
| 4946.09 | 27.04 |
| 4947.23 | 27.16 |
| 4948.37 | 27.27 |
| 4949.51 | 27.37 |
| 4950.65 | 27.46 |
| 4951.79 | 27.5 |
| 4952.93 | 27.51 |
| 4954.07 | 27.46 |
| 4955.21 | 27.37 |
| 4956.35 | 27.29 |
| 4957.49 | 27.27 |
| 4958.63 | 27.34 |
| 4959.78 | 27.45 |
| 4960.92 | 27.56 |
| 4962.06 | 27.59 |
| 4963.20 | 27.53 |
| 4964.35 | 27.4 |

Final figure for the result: -2.2 angstroms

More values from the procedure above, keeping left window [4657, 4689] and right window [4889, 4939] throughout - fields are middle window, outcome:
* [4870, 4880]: 0.5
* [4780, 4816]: -0.7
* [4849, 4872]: 2.4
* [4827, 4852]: 0.0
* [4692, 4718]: -0.3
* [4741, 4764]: -0.5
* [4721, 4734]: -0.4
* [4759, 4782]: -0.1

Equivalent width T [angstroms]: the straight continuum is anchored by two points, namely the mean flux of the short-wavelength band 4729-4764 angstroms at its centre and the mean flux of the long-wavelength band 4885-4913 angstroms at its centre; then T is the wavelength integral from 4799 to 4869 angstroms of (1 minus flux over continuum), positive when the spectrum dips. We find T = 3.2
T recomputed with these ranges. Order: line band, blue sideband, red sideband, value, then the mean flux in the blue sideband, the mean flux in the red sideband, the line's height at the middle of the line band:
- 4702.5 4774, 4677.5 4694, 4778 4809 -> -0.2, 27.5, 27.5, 27.5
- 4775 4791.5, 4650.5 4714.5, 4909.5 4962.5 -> -0.3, 27.2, 26.6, 26.9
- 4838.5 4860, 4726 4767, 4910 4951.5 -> 0.9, 27.5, 26.3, 26.9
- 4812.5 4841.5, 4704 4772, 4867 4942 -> -0.2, 27.6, 26.4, 27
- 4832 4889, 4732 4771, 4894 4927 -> 3.5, 27.5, 26.9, 27.1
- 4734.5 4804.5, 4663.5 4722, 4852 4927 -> -1.8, 27.4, 25.8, 26.8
